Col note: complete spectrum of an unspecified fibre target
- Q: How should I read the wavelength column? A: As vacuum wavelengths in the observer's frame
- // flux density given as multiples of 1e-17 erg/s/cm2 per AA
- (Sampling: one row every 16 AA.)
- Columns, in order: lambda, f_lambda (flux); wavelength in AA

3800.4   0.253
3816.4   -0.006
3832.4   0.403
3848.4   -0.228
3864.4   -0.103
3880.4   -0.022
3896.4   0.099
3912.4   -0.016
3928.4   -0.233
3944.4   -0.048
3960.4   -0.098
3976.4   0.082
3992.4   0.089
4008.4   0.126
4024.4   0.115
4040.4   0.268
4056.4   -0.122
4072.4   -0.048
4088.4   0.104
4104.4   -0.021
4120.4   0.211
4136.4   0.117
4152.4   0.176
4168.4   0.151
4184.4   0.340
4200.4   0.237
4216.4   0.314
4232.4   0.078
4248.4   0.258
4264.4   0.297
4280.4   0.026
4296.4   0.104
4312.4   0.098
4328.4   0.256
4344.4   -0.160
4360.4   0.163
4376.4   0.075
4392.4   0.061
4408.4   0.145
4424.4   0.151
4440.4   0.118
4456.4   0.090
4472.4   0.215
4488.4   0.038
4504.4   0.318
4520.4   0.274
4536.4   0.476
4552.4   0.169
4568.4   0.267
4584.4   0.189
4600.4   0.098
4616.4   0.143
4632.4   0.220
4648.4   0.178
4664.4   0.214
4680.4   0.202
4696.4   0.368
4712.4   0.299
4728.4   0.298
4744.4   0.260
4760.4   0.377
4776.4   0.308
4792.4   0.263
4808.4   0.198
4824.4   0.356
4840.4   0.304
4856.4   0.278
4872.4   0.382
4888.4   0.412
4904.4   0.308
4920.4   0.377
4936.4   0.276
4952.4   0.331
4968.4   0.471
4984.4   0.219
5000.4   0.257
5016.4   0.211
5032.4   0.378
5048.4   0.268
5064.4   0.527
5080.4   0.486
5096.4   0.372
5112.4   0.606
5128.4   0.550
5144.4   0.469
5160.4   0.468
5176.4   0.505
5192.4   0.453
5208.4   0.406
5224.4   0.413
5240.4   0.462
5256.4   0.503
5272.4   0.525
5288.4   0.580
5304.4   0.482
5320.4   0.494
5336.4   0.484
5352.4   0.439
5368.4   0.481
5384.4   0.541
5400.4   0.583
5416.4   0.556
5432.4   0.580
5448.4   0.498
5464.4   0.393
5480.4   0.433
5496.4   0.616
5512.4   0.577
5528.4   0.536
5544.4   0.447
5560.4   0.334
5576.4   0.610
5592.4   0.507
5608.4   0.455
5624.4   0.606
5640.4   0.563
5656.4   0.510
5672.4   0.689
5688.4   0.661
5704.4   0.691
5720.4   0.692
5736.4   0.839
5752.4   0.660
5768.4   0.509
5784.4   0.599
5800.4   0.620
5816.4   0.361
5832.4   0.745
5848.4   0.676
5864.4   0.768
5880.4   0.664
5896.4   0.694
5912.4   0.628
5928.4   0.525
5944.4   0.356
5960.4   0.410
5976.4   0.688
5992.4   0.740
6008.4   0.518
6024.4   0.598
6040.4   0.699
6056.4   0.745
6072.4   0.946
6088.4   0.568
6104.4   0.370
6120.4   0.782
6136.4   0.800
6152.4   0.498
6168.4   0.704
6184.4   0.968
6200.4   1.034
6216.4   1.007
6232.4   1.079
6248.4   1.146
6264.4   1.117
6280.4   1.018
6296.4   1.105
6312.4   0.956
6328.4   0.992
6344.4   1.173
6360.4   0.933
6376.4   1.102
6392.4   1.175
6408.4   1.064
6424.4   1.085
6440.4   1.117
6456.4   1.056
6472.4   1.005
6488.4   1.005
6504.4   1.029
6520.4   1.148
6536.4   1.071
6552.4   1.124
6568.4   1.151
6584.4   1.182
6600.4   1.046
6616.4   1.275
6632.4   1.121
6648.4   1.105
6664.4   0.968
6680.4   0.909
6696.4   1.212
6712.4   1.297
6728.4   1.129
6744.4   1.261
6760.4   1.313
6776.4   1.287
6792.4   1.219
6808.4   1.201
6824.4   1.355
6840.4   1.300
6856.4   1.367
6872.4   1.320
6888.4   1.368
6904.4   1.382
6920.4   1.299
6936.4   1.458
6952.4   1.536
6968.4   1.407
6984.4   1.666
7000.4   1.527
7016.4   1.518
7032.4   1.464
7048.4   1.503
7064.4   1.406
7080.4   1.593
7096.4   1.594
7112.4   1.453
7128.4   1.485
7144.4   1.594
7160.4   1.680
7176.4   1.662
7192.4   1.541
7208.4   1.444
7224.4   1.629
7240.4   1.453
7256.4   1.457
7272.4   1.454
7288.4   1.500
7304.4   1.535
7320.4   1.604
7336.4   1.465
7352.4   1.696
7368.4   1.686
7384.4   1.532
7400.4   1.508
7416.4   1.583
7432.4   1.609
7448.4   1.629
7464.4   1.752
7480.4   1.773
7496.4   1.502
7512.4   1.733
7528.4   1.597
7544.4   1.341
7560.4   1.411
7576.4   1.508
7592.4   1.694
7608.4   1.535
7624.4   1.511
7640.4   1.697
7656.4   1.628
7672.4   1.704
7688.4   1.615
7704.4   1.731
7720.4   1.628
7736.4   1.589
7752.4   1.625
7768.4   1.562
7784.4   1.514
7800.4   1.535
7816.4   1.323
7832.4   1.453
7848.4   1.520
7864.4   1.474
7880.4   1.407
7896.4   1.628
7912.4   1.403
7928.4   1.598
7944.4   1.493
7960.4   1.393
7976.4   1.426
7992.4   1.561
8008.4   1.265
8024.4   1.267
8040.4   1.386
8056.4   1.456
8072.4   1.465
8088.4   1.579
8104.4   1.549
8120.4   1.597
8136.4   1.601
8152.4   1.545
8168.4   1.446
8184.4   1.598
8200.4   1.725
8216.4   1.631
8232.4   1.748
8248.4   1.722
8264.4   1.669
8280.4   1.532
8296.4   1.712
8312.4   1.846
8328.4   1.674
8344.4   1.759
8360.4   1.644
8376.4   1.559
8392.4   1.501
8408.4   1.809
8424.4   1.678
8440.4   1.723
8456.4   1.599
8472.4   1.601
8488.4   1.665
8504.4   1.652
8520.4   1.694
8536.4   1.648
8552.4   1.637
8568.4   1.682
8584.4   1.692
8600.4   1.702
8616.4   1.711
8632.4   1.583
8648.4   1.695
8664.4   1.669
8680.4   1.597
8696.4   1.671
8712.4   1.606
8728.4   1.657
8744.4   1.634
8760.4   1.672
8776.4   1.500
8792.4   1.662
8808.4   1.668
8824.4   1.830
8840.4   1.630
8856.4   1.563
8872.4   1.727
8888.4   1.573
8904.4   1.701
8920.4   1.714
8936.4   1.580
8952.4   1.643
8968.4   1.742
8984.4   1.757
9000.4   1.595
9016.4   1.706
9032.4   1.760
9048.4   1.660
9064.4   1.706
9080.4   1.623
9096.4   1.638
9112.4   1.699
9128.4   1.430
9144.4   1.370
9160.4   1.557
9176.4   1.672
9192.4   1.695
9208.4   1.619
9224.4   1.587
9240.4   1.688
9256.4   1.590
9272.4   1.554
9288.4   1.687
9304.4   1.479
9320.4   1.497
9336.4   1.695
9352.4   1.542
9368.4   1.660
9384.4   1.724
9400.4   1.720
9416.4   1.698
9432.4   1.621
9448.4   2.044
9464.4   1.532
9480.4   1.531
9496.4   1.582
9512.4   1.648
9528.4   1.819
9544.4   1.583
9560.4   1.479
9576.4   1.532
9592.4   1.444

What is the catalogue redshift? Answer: 0.550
